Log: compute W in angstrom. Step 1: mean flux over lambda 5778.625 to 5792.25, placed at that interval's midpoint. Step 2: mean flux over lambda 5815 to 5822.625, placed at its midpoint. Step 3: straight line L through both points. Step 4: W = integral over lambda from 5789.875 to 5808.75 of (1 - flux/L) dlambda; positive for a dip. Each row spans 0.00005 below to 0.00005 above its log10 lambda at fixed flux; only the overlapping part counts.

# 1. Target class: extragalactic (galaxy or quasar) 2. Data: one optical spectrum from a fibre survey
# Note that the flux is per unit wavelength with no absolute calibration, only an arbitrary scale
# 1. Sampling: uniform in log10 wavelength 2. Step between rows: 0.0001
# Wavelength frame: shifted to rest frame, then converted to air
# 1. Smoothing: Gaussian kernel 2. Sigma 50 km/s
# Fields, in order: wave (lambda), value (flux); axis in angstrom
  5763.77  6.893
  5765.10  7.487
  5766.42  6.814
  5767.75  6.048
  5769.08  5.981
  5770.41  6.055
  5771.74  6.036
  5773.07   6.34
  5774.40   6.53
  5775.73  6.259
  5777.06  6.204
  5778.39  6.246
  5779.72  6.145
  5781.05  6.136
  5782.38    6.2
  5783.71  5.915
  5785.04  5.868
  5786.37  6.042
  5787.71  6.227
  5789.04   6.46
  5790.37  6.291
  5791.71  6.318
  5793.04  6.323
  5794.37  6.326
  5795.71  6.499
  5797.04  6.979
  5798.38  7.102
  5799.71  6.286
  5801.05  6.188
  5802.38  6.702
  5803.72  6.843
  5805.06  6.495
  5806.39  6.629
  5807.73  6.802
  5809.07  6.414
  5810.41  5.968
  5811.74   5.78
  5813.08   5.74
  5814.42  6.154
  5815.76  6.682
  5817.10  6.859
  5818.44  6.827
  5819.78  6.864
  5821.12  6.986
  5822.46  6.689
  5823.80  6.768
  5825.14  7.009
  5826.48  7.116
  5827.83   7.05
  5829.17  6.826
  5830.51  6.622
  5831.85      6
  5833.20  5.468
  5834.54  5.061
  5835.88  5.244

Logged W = -0.4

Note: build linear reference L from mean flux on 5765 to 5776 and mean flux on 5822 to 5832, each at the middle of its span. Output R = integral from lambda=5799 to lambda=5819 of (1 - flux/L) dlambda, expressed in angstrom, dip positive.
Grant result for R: 0.7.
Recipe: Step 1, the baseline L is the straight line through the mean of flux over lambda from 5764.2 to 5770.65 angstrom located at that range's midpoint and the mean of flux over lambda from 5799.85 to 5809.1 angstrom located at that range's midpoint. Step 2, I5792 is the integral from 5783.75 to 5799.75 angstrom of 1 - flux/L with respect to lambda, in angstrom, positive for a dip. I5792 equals 0.43 angstrom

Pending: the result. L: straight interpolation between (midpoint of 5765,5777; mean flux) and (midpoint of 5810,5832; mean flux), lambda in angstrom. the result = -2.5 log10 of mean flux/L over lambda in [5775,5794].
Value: 0.04 mag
